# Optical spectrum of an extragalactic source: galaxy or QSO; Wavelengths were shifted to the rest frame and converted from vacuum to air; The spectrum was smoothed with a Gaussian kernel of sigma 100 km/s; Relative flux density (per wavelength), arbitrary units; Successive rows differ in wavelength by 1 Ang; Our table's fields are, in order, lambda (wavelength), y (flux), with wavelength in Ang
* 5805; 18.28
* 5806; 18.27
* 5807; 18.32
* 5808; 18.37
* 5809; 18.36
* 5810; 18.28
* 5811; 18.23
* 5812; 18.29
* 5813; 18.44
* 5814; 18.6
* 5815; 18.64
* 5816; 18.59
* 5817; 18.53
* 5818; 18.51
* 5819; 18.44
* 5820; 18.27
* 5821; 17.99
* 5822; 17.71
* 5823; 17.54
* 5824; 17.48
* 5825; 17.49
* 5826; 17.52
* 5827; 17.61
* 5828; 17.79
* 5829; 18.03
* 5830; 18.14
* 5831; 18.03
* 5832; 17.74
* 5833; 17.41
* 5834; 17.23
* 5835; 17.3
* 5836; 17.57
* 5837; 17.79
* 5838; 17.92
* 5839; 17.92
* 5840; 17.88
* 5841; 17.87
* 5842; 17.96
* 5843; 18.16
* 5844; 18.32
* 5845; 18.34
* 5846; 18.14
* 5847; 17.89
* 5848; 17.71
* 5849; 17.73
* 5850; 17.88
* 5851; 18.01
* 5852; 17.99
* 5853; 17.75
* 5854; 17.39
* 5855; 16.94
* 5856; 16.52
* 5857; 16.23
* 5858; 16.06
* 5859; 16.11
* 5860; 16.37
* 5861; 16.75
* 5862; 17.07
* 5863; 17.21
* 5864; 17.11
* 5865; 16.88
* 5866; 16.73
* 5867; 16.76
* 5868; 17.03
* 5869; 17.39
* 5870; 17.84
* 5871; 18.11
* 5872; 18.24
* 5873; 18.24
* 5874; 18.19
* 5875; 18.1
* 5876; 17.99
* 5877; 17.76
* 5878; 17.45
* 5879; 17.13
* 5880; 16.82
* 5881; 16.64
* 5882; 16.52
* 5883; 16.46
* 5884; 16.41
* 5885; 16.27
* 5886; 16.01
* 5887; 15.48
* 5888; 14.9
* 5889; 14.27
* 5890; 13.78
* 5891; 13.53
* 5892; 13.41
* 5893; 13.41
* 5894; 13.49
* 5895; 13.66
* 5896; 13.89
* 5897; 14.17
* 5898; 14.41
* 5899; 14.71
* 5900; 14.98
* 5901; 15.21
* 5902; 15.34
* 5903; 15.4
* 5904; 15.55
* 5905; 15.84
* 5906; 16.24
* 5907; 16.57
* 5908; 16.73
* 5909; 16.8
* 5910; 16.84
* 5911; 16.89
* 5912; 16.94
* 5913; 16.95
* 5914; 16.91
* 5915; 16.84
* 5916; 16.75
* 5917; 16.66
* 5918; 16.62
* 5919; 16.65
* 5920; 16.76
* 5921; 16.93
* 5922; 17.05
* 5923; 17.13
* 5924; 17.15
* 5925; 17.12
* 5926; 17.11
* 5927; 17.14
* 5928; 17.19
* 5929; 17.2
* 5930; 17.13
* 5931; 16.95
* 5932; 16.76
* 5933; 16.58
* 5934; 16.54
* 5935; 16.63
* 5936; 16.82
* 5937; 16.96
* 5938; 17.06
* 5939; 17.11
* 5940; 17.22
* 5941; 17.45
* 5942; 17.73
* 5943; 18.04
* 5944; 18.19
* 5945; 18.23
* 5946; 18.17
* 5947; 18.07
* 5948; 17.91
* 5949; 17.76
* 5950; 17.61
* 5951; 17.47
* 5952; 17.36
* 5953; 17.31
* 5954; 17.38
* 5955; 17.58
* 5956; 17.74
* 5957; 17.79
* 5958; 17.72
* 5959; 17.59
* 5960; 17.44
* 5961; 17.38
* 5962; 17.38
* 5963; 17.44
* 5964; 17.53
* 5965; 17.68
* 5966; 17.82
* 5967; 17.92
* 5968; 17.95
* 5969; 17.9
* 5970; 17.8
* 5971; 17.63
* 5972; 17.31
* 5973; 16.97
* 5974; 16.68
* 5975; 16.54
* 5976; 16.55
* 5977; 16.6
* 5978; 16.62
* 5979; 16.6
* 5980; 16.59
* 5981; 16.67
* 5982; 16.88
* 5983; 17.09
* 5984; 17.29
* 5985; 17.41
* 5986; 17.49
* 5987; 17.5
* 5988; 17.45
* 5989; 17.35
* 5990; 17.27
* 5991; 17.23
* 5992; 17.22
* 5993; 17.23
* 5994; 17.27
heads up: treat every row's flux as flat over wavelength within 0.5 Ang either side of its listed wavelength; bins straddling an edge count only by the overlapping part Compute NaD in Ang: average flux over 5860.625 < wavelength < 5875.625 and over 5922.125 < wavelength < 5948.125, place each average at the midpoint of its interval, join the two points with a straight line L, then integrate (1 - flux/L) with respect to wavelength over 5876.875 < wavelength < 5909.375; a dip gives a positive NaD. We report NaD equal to 3.7 Ang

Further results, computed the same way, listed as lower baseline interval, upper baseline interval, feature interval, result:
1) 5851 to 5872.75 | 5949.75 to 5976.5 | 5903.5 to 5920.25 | 0.64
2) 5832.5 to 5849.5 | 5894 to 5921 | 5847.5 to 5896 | 1.16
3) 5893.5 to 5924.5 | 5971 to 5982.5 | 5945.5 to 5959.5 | -1.00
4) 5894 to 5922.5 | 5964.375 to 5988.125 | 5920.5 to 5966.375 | -2.14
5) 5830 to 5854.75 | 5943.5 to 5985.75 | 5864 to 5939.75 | 5.35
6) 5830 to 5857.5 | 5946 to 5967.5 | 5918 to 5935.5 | 0.71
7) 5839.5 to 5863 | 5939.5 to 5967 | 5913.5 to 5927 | 0.53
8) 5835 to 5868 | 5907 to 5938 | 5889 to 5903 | 2.36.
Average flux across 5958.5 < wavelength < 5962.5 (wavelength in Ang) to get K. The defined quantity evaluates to 17.4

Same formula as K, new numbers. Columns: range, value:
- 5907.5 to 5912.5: 16.8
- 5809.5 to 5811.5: 18.3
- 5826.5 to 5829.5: 17.8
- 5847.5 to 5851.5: 17.8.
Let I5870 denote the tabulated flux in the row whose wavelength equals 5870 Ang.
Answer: 17.84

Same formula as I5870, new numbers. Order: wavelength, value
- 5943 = 18.04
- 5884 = 16.41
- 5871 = 18.11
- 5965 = 17.68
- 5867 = 16.76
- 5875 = 18.1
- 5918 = 16.62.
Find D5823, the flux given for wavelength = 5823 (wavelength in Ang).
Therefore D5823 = 17.54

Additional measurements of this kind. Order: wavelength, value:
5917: 16.66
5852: 17.99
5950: 17.61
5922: 17.05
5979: 16.6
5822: 17.71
